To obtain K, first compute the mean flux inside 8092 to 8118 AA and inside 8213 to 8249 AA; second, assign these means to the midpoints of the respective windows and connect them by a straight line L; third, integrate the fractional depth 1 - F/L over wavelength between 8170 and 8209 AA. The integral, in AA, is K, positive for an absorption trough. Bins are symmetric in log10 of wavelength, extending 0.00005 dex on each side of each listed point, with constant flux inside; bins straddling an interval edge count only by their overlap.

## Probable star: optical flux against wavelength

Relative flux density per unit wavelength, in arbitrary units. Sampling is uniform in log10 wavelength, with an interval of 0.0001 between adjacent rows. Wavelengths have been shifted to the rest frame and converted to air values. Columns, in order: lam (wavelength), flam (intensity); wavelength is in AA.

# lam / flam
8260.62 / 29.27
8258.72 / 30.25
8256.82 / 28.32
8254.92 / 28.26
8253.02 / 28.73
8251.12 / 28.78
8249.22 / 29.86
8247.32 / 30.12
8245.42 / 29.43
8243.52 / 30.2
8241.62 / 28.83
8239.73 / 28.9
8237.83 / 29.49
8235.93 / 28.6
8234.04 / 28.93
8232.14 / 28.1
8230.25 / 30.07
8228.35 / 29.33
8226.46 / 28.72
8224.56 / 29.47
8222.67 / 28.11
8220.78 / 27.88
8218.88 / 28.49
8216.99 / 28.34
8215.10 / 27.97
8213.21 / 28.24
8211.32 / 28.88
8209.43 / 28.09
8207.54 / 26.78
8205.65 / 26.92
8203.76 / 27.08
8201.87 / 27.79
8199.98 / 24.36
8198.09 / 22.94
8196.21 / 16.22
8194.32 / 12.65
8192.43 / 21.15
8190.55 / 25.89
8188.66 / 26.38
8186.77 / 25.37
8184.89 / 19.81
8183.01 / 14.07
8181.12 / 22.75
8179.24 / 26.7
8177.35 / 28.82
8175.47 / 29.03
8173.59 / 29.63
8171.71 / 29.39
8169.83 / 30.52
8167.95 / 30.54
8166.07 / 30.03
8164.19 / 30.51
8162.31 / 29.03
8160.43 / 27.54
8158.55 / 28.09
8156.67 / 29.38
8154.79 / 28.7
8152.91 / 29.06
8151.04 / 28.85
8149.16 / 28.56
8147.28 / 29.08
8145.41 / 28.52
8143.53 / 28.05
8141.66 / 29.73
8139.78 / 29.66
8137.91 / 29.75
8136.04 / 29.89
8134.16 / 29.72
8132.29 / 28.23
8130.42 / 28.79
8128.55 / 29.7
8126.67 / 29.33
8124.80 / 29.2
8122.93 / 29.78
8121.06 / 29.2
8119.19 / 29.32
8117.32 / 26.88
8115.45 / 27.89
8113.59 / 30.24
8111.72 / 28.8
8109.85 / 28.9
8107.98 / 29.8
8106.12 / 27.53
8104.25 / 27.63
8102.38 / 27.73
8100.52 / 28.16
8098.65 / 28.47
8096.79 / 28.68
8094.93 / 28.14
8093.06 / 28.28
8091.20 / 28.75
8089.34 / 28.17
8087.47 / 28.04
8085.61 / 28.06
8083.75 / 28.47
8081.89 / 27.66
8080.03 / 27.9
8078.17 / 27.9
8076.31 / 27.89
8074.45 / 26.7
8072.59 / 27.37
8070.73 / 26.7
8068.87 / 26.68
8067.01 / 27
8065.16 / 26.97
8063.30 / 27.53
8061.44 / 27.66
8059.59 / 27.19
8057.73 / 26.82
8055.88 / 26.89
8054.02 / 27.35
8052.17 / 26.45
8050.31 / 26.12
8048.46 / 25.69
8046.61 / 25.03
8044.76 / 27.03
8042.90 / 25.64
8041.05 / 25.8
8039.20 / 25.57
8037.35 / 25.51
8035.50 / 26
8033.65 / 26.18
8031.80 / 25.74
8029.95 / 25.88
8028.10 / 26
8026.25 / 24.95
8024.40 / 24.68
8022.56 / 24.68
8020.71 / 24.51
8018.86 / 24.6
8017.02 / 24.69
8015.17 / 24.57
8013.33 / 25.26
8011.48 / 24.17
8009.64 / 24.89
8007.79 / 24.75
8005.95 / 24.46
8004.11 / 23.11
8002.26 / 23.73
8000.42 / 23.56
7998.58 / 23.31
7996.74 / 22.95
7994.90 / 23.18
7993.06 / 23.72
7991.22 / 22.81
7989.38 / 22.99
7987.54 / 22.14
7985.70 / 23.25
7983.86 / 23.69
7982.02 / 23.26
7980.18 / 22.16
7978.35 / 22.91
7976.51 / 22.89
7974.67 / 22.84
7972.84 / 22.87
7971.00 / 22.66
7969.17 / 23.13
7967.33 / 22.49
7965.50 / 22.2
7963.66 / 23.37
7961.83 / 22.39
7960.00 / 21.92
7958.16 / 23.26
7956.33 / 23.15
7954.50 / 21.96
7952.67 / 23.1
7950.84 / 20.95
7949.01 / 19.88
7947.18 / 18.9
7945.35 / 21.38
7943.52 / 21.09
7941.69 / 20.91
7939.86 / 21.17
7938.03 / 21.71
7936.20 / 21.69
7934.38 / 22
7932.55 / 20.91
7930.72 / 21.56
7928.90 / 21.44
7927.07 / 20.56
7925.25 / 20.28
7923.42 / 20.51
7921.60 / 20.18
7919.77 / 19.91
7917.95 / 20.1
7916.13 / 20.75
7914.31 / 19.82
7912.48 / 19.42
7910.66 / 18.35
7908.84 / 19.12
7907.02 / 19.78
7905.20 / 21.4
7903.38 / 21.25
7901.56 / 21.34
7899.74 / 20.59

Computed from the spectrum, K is 5.96 AA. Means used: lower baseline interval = 28.4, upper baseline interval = 28.9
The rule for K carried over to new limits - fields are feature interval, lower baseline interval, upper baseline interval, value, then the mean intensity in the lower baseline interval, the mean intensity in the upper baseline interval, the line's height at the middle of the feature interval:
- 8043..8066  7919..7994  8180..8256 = -2.91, 22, 26.6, 23.7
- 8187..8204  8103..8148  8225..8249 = 3.79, 29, 29.2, 29.1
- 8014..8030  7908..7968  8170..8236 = -1.56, 21.1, 26.1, 22.7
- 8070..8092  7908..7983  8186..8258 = -3.20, 21.4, 27.2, 24.3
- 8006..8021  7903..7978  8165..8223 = -1.37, 21.3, 25.8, 22.6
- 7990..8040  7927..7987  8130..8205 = -2.53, 22.1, 26.8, 23.4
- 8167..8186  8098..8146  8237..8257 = 1.90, 28.9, 29.2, 29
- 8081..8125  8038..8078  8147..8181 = -1.34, 26.7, 28.9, 27.6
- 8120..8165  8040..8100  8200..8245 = -2.06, 27.3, 28.4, 27.8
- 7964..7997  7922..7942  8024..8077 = 0.54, 21.1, 26.4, 23.3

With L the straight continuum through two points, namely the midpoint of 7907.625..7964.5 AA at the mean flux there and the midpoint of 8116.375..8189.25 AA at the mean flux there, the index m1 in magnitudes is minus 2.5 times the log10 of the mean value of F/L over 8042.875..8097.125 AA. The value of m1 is -0.077 mag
